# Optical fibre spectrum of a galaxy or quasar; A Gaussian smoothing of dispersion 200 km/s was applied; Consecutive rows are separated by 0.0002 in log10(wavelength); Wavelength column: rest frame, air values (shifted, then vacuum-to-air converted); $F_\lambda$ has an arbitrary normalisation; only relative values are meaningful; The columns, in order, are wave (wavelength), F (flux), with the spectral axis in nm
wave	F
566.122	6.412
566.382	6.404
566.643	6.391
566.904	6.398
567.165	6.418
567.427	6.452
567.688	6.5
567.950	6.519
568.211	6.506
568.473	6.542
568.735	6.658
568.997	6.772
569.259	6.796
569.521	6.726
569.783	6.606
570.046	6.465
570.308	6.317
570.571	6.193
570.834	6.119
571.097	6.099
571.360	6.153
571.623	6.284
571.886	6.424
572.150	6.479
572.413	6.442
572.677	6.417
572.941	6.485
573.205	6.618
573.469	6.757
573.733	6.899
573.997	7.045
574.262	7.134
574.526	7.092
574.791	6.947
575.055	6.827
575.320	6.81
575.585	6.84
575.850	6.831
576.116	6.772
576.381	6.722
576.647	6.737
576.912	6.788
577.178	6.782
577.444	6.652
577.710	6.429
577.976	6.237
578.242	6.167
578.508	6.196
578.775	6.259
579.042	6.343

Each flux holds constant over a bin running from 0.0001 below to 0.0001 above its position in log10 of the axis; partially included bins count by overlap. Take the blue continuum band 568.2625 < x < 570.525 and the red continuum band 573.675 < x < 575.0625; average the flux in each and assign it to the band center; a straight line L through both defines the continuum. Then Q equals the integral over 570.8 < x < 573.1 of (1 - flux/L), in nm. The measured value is 0.16 nm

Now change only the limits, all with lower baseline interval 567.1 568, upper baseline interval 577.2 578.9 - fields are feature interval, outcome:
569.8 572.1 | 0.053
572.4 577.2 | -0.306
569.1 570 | -0.034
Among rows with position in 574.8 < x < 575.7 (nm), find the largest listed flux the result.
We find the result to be 6.84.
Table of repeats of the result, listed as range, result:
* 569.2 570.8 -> 6.796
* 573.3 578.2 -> 7.134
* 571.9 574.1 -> 7.045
